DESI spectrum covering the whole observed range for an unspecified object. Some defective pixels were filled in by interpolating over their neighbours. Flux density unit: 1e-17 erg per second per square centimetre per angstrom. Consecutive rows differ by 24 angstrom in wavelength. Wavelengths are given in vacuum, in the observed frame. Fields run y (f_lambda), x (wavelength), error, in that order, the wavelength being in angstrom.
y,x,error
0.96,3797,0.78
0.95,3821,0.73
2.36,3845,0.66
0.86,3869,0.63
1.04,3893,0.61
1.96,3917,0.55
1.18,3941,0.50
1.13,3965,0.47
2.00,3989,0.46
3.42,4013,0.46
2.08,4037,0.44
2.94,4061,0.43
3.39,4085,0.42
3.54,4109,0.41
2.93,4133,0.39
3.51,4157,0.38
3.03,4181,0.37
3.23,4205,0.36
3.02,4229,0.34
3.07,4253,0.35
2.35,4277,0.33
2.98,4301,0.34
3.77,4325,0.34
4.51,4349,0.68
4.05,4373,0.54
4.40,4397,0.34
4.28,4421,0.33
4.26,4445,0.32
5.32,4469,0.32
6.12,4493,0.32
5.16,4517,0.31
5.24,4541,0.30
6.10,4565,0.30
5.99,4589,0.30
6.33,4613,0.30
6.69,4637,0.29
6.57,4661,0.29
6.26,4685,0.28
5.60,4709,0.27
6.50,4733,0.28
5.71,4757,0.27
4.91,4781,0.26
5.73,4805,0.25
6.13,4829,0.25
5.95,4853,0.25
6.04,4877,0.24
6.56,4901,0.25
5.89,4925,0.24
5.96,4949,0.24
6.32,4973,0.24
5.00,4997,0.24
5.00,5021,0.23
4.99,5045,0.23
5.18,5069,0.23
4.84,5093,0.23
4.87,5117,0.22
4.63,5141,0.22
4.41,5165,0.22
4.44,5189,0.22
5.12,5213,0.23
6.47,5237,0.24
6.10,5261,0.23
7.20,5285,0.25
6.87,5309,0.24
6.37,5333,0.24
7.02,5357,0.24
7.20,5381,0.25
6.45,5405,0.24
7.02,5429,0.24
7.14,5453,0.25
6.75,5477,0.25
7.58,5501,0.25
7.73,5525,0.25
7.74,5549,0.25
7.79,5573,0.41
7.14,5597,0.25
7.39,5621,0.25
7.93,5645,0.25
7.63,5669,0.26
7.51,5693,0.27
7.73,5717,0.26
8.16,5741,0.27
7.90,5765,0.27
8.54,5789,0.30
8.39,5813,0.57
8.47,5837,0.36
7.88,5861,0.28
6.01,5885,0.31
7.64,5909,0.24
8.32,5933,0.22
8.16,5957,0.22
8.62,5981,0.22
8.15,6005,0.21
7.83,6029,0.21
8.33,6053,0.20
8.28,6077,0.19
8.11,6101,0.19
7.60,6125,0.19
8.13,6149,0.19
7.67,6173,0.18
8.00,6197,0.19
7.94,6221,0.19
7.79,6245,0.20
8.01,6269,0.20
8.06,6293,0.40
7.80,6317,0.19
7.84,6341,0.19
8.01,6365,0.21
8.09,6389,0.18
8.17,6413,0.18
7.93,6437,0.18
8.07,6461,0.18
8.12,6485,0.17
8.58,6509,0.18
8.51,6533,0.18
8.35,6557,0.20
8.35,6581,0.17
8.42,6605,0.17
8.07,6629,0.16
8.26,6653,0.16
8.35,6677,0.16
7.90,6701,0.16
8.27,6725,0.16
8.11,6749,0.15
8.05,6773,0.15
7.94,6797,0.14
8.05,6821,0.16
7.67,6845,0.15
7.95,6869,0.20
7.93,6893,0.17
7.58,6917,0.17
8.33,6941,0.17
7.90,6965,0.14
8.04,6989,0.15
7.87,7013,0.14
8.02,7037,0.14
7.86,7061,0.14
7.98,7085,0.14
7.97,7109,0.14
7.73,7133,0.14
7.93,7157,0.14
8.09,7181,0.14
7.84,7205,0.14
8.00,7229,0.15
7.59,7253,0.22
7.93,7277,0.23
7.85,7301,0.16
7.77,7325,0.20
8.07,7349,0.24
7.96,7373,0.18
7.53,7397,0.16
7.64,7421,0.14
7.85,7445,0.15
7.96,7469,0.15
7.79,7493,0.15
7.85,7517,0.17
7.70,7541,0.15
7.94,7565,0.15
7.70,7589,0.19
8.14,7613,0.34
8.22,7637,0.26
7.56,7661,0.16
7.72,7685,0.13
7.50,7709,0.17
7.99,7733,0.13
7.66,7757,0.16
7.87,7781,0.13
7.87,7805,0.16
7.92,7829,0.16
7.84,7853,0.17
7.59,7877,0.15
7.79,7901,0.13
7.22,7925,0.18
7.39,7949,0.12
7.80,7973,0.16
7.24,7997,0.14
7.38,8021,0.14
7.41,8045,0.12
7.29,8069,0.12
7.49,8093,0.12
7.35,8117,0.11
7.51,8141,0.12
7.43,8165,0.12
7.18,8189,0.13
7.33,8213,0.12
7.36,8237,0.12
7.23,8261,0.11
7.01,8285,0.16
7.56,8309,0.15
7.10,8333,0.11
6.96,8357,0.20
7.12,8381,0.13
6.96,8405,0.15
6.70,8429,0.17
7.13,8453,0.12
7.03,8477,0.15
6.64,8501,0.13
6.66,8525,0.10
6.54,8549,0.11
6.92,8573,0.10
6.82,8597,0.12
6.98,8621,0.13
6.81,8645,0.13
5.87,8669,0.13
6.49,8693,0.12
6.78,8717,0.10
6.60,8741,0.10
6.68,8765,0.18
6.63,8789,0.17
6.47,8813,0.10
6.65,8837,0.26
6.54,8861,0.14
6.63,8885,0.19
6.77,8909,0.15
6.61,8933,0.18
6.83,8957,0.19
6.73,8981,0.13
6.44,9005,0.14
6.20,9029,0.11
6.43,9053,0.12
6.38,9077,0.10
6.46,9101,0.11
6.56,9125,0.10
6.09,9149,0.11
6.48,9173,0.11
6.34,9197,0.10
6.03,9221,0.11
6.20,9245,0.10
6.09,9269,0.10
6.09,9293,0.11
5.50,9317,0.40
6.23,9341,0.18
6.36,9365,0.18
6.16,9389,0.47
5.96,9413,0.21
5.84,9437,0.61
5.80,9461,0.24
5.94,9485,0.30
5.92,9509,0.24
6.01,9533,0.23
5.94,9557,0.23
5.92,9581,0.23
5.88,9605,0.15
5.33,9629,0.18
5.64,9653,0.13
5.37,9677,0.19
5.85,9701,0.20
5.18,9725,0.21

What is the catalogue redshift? 0.00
